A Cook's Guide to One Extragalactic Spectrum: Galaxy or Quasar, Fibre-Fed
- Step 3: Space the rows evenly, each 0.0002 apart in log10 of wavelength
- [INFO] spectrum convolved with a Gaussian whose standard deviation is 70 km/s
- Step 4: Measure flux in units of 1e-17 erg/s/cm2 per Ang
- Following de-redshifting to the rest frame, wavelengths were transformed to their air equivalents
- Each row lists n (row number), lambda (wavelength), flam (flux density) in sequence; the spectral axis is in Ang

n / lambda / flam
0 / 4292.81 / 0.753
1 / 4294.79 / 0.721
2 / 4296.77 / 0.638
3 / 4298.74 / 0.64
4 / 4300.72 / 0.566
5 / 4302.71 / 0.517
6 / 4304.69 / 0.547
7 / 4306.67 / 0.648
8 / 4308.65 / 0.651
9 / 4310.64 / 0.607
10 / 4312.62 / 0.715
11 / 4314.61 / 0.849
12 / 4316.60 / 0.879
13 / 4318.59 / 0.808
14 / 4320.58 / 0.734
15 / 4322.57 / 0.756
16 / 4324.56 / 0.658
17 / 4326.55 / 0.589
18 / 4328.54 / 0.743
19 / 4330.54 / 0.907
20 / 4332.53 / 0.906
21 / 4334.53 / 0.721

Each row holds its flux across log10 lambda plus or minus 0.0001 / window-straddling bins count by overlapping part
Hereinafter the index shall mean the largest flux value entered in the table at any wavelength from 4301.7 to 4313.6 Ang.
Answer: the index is 0.715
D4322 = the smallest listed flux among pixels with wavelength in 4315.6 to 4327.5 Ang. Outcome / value 0.589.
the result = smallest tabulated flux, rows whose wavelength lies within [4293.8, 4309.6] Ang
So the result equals 0.517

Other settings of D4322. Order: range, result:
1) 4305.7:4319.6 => 0.607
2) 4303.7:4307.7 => 0.547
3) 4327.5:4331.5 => 0.743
